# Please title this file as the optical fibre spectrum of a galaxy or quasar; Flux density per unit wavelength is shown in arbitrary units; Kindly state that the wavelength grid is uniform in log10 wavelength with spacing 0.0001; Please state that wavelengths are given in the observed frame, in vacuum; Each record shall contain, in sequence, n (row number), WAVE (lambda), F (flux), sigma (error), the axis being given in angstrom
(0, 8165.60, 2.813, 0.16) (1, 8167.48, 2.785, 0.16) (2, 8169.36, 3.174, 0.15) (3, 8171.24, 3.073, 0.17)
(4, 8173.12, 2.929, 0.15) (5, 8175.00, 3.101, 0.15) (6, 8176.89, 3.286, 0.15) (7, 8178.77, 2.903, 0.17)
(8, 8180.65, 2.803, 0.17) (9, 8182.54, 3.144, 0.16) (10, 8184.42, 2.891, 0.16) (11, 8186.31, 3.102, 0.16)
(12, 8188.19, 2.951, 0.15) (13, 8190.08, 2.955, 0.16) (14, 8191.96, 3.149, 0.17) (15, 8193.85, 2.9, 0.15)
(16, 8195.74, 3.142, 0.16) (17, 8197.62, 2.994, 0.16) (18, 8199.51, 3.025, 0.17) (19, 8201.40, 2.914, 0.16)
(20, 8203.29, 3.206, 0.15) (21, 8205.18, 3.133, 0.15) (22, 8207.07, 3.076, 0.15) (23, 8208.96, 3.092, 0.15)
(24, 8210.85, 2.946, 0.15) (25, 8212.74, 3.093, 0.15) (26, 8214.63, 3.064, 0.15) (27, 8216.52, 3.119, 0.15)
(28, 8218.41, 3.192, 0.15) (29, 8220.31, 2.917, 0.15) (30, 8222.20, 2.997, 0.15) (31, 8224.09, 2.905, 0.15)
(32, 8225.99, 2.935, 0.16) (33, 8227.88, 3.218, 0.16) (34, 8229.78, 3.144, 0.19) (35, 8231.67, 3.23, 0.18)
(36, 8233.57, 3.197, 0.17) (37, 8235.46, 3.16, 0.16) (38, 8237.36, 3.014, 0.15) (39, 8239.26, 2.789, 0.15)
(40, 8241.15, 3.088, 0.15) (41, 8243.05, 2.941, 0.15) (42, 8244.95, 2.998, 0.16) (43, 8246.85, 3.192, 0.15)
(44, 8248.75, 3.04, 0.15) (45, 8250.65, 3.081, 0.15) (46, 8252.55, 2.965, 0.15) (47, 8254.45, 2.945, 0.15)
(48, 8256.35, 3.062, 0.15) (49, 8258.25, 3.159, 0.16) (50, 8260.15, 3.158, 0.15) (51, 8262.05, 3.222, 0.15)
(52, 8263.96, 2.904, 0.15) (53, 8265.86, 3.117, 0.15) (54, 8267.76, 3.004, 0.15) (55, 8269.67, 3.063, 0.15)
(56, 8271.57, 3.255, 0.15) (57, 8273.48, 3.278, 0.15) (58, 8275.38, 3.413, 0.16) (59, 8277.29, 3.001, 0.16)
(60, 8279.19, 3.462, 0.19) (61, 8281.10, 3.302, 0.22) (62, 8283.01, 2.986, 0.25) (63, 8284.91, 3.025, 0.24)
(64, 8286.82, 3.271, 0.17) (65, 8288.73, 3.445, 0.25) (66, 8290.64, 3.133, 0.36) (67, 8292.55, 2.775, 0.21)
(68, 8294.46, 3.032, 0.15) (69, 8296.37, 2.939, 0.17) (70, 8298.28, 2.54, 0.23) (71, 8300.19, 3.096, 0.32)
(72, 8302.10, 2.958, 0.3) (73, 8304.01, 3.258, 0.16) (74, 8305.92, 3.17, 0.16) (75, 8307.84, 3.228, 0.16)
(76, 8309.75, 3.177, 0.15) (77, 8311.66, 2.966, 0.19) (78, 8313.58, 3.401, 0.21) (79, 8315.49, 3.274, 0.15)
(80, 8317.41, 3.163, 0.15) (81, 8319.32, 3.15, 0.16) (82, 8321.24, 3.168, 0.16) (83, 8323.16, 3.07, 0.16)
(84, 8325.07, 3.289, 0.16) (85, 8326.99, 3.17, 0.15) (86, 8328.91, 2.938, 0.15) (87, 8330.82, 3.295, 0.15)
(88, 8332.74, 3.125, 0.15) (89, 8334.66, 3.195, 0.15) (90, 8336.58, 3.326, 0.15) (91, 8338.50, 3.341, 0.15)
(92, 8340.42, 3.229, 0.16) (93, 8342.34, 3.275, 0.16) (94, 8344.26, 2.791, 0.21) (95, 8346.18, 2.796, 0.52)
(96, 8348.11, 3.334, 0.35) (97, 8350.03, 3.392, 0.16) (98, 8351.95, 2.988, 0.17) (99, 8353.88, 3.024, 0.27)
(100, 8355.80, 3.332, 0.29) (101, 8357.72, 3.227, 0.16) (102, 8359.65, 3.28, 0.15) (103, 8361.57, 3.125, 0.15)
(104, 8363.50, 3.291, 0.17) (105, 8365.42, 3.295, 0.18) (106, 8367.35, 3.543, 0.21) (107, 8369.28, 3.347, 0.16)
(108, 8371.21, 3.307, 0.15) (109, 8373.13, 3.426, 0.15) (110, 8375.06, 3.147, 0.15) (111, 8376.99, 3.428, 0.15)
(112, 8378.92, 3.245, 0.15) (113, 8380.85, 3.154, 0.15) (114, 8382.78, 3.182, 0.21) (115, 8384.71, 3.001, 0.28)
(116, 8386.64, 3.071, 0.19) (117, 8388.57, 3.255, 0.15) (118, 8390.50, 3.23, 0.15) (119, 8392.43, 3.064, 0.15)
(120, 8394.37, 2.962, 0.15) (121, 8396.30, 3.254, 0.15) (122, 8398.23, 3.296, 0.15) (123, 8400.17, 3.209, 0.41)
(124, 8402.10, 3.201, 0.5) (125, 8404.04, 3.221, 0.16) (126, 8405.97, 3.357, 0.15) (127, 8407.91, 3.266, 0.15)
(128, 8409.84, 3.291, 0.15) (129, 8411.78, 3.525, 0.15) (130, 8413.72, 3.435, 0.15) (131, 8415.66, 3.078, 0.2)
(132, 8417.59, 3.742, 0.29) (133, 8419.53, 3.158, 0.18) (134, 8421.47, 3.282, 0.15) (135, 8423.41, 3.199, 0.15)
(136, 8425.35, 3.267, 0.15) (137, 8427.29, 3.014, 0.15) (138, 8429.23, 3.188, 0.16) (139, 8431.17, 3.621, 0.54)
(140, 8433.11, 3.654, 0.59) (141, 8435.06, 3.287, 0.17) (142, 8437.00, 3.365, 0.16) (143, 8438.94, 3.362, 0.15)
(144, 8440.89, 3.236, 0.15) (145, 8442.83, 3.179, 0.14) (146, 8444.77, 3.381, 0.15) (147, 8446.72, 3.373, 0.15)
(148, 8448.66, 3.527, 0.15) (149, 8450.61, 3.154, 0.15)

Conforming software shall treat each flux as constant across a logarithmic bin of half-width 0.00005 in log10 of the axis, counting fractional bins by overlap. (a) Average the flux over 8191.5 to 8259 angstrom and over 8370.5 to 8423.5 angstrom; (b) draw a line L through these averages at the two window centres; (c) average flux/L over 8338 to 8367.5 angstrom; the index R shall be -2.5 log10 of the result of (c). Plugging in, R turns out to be 0.00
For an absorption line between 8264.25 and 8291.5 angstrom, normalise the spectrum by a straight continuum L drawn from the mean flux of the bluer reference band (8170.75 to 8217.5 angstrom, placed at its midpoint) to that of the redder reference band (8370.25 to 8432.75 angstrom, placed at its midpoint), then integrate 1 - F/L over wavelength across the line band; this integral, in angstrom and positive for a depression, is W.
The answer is -0.5 angstrom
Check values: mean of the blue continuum 3.04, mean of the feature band 3.19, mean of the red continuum 3.26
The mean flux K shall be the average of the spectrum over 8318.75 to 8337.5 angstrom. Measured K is 3.17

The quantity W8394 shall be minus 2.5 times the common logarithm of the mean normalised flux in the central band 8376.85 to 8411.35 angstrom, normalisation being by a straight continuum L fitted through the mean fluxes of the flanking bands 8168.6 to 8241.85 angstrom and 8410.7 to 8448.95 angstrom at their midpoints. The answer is 0.03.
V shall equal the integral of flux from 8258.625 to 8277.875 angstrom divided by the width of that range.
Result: 3.14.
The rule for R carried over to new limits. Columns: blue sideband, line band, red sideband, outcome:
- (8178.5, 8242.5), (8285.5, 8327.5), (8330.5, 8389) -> 0.01 mag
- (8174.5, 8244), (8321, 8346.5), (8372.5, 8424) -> 0.01 mag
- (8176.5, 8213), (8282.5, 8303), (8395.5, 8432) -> 0.05 mag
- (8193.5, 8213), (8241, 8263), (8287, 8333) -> 0.00 mag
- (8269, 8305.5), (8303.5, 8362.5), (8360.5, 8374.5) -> 0.02 mag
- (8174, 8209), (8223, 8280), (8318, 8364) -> 0.00 mag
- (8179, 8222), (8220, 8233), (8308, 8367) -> 0.00 mag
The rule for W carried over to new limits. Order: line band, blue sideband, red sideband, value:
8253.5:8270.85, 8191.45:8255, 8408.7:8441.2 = 0.2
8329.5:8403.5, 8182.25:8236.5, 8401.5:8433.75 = 1.1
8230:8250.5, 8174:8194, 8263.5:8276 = 0.3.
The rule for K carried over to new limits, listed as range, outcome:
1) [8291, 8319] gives 3.07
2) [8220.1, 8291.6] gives 3.11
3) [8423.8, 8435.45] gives 3.33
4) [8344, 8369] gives 3.2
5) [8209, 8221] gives 3.06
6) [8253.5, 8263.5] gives 3.1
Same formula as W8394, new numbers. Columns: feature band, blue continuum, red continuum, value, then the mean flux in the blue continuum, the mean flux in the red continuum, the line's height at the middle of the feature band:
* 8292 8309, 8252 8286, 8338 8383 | 0.06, 3.13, 3.23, 3.17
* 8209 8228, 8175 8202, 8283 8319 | 0.00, 3.02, 3.1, 3.04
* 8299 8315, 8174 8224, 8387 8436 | 0.00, 3.04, 3.28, 3.16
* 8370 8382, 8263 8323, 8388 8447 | -0.02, 3.13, 3.29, 3.23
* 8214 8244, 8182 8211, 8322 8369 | 0.01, 3.04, 3.2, 3.07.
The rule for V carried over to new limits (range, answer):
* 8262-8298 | 3.12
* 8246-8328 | 3.12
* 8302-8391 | 3.2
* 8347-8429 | 3.25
